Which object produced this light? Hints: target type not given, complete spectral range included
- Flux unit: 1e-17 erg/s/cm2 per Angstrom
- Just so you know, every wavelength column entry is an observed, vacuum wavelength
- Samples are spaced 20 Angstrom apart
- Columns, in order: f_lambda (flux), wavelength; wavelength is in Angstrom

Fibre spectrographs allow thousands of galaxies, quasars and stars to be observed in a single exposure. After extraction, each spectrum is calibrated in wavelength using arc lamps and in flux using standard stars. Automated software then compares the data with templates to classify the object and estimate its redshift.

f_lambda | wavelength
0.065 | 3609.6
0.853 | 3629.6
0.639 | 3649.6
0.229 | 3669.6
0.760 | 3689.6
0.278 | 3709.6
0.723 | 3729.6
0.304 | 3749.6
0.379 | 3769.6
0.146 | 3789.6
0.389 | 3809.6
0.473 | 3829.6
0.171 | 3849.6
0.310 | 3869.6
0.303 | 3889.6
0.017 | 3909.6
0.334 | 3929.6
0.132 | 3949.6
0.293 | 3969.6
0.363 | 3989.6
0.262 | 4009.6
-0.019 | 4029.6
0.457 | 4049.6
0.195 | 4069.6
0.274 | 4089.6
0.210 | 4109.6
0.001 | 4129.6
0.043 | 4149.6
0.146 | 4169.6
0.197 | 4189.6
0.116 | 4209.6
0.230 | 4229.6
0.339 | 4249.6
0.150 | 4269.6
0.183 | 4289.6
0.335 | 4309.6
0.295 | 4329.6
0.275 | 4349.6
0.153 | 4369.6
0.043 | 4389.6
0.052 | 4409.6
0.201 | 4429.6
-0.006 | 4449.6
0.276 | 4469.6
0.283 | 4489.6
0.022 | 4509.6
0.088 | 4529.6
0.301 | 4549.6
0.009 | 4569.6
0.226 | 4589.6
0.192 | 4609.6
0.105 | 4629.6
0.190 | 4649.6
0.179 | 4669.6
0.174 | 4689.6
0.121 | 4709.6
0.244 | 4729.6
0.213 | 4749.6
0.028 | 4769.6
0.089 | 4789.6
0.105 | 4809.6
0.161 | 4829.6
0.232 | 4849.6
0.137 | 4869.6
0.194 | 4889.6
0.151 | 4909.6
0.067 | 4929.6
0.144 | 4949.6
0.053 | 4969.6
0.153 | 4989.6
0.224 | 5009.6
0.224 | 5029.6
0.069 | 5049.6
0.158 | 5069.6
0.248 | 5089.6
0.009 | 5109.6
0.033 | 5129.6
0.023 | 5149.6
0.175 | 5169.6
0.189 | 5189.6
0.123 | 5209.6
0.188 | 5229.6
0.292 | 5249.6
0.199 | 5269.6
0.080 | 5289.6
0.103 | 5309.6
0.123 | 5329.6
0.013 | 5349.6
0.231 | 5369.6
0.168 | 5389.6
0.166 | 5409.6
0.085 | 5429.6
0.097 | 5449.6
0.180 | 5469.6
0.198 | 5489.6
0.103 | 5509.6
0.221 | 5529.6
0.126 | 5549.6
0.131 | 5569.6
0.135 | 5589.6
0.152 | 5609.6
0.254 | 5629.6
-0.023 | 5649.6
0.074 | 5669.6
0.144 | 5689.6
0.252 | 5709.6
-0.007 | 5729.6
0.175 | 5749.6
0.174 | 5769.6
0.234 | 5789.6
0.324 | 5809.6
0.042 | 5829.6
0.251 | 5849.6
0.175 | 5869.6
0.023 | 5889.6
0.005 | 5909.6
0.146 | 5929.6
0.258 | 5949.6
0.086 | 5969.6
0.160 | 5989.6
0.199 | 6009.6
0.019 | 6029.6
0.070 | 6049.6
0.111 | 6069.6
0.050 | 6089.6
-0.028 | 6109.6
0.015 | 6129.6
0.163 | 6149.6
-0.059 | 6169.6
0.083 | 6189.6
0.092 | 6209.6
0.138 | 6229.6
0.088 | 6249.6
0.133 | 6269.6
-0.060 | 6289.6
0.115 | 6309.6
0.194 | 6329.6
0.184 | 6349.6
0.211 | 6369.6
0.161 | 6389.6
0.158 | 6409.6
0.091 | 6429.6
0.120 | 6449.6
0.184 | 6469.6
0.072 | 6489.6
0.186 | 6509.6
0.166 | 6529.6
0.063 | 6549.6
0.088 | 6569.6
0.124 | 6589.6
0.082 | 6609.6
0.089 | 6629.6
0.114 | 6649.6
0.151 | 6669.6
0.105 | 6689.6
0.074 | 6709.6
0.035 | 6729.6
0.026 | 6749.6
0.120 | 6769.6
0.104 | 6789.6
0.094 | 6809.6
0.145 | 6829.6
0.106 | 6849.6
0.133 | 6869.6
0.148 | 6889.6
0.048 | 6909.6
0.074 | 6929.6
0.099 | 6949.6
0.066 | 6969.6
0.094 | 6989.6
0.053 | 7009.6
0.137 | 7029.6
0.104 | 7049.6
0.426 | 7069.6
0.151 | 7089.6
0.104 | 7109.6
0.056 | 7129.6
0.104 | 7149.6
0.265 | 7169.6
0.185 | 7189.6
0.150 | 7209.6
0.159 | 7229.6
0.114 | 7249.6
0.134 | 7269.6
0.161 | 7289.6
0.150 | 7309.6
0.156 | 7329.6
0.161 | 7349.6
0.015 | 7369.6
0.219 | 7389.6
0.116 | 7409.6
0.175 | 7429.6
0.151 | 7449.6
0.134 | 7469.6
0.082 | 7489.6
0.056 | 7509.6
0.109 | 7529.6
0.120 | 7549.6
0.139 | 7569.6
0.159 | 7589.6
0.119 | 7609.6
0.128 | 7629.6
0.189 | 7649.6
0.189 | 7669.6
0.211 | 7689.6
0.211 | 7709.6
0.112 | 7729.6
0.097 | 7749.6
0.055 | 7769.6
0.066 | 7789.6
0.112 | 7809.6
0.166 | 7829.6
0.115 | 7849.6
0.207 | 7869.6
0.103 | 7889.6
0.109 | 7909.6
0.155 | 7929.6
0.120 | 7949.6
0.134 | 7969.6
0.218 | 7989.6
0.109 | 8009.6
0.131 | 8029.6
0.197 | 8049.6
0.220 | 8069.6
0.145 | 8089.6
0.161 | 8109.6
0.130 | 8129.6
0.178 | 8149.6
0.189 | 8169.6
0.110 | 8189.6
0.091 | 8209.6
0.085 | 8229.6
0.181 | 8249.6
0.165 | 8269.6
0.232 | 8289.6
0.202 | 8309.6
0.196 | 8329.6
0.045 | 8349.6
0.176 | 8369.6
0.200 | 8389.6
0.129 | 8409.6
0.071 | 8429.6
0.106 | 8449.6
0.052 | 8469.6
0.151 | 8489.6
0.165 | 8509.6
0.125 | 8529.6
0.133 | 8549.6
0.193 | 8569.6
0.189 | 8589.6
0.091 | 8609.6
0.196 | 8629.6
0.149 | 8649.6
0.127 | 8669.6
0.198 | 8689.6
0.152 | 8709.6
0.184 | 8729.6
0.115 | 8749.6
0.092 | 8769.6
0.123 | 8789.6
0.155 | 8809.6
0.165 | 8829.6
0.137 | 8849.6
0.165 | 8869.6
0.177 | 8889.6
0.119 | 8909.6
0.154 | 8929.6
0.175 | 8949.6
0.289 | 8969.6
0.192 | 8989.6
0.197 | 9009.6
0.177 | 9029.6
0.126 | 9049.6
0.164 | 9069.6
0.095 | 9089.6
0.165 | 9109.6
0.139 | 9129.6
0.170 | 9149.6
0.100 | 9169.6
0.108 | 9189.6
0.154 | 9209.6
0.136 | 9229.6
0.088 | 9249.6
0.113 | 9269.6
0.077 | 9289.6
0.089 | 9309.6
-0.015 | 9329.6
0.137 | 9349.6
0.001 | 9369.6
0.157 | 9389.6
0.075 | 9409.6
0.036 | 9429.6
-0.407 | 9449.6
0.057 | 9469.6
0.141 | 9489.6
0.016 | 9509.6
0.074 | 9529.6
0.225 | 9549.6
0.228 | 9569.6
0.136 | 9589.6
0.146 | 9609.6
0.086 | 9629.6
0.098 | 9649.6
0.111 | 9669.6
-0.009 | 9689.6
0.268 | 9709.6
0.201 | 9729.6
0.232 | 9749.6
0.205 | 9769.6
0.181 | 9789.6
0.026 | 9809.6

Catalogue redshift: 0.89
